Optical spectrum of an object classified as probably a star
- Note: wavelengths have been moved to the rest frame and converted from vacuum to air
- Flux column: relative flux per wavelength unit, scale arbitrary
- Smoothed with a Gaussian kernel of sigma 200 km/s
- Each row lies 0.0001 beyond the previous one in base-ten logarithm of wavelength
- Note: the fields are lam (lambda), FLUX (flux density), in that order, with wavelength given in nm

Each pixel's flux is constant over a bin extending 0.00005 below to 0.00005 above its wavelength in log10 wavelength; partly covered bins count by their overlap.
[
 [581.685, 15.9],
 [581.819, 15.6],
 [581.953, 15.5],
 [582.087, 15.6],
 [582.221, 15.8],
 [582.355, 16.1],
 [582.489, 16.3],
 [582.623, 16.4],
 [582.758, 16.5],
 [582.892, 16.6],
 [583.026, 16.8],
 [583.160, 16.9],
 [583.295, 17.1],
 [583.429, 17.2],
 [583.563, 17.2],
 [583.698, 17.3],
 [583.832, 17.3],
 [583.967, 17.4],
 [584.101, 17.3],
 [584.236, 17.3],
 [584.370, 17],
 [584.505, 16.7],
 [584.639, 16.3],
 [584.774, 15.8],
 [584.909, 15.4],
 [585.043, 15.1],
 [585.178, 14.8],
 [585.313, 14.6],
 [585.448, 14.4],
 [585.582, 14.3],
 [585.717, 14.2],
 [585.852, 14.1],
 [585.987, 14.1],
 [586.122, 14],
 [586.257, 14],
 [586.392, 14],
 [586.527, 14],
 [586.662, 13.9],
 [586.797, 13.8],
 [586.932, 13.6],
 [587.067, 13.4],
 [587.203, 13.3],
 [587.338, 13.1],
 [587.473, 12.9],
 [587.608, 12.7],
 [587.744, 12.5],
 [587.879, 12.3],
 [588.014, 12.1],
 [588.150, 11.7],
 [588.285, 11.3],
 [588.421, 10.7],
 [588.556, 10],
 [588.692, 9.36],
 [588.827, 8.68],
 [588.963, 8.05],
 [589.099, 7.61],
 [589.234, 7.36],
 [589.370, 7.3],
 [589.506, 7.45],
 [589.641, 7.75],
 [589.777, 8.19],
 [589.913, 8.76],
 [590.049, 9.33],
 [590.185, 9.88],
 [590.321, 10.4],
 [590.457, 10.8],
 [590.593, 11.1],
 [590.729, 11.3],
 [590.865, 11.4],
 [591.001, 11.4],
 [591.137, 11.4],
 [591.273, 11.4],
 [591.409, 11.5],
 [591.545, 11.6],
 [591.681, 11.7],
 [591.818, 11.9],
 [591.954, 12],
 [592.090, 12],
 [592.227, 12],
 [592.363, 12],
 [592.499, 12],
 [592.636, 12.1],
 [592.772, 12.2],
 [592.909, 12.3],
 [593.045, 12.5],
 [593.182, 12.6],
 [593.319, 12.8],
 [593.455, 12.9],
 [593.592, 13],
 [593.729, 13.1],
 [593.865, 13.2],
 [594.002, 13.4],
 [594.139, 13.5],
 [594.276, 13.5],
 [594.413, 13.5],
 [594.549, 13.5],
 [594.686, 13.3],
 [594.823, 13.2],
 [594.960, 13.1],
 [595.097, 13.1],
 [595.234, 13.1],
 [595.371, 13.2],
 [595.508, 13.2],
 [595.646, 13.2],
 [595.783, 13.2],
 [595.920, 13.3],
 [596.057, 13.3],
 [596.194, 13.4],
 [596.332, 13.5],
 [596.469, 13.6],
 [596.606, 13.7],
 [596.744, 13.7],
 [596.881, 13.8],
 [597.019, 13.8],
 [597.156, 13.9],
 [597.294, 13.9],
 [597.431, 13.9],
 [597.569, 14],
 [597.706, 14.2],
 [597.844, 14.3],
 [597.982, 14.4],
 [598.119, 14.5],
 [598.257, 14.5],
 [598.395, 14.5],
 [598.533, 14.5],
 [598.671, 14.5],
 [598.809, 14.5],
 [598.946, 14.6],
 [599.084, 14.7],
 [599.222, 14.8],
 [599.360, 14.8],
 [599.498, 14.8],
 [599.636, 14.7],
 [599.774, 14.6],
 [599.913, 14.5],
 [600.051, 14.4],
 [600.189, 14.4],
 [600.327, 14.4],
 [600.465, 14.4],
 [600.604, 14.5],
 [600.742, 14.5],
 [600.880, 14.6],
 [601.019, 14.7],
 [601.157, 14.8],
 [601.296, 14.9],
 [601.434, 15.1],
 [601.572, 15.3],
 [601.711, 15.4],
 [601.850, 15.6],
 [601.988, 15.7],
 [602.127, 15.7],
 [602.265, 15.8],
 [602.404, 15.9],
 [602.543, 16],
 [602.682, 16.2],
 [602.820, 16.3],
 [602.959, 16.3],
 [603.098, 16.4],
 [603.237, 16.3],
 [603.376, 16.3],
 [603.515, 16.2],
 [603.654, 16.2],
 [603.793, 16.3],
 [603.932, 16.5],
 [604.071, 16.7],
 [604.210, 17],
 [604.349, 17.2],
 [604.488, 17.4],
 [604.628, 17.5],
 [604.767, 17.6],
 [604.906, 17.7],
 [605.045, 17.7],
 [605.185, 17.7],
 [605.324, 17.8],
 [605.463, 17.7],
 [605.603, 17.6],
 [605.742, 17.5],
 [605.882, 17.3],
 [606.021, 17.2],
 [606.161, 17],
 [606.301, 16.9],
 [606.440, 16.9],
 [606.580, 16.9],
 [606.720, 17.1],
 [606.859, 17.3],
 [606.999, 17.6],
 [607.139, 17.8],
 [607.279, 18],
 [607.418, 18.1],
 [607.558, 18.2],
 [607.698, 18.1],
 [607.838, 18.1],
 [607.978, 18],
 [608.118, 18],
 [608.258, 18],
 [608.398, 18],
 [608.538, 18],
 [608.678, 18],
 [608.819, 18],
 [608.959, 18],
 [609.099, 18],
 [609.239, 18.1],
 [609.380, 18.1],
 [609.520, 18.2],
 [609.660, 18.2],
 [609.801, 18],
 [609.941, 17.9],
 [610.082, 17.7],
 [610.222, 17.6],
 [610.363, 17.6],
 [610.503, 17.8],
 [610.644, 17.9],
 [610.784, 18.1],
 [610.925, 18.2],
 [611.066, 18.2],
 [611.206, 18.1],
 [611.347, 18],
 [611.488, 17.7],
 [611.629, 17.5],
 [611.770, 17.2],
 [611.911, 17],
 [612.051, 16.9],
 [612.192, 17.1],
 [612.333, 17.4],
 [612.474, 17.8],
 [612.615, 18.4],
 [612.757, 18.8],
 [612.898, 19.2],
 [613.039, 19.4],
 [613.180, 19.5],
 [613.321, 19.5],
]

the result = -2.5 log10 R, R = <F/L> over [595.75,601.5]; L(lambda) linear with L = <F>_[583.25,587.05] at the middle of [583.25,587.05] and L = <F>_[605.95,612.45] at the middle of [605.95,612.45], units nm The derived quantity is 0.17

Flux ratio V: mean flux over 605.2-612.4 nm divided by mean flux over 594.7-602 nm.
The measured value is 1.25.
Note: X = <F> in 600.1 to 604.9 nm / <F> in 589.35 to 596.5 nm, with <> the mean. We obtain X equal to 1.32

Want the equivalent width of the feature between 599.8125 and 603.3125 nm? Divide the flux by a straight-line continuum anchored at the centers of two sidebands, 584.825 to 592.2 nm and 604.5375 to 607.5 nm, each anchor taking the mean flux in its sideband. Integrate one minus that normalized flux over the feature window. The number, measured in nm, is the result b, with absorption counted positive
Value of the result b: 0.16 nm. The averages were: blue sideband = 11.7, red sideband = 17.5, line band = 15.3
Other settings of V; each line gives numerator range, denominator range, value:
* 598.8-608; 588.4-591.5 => 1.69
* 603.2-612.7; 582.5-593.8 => 1.36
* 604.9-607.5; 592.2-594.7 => 1.36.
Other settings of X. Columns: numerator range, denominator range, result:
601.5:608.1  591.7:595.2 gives 1.33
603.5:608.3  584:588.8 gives 1.26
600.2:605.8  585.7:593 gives 1.42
